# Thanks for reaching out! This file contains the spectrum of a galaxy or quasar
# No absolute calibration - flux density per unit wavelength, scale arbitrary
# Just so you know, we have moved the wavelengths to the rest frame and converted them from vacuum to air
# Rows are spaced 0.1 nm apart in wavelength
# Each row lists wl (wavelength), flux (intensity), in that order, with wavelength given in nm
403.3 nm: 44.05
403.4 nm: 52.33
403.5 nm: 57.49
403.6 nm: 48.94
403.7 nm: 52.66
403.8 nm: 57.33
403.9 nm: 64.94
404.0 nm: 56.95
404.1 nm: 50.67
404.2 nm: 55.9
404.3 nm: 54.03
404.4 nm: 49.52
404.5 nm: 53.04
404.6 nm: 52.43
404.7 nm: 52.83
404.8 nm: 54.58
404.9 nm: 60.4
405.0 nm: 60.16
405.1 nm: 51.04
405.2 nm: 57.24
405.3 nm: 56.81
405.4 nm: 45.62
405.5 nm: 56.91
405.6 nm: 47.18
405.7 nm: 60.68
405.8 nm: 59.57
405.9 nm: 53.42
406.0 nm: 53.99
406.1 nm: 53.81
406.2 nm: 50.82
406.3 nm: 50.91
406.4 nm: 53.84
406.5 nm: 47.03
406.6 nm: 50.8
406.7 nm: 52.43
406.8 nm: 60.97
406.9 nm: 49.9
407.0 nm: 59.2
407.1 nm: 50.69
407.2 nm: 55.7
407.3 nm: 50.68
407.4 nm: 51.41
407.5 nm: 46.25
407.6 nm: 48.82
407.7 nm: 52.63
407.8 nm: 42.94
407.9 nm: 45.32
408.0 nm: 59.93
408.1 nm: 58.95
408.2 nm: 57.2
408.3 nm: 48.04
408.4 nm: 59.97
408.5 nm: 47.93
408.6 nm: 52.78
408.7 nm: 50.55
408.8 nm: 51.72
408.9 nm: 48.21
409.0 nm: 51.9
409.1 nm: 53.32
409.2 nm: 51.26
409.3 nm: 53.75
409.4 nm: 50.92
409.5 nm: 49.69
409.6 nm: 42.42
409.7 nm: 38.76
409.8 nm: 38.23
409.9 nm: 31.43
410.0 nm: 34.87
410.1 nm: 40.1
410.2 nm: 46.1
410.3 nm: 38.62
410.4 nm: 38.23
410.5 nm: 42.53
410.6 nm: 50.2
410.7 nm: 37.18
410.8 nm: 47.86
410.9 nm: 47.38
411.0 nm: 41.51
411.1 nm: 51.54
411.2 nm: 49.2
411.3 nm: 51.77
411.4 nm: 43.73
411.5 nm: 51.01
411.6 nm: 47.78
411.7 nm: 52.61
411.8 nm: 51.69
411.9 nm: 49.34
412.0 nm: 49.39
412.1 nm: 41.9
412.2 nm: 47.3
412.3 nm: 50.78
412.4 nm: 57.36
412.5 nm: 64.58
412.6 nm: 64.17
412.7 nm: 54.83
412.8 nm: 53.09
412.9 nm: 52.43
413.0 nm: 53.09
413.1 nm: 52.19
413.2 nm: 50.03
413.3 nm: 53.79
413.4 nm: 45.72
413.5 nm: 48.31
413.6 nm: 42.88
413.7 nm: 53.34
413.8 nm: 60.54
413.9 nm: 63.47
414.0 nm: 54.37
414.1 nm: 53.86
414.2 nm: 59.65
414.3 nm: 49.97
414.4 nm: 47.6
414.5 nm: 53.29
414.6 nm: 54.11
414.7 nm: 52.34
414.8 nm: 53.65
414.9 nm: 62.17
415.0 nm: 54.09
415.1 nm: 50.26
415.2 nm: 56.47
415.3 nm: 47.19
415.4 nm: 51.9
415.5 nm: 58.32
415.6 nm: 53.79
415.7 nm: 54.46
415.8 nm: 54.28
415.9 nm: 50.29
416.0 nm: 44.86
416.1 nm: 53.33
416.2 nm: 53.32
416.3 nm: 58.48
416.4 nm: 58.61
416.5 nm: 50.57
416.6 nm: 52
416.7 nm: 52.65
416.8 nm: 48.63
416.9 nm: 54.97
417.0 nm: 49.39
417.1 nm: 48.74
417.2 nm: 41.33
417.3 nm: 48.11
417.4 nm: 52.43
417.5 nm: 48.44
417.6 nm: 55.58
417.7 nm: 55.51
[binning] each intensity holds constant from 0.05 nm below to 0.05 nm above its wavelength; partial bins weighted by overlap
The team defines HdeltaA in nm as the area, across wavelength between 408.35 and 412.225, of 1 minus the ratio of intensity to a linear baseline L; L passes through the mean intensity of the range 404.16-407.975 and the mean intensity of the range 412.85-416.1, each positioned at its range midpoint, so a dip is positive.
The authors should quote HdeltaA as 0.449 nm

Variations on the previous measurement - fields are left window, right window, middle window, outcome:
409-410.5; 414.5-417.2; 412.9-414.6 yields -0.103 nm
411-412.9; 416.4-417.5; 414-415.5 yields -0.081 nm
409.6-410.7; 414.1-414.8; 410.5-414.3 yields -0.368 nm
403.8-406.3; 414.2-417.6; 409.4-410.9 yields 0.332 nm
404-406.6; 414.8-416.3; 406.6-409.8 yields 0.143 nm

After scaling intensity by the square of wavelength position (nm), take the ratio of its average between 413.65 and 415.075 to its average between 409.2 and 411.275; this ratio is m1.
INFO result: 1.28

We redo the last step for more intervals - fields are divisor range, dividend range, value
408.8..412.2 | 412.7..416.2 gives 1.17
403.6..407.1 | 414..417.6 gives 1.02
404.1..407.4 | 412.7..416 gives 1.03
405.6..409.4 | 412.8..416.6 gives 1.05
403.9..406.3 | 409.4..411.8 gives 0.84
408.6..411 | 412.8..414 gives 1.18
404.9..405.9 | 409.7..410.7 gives 0.74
